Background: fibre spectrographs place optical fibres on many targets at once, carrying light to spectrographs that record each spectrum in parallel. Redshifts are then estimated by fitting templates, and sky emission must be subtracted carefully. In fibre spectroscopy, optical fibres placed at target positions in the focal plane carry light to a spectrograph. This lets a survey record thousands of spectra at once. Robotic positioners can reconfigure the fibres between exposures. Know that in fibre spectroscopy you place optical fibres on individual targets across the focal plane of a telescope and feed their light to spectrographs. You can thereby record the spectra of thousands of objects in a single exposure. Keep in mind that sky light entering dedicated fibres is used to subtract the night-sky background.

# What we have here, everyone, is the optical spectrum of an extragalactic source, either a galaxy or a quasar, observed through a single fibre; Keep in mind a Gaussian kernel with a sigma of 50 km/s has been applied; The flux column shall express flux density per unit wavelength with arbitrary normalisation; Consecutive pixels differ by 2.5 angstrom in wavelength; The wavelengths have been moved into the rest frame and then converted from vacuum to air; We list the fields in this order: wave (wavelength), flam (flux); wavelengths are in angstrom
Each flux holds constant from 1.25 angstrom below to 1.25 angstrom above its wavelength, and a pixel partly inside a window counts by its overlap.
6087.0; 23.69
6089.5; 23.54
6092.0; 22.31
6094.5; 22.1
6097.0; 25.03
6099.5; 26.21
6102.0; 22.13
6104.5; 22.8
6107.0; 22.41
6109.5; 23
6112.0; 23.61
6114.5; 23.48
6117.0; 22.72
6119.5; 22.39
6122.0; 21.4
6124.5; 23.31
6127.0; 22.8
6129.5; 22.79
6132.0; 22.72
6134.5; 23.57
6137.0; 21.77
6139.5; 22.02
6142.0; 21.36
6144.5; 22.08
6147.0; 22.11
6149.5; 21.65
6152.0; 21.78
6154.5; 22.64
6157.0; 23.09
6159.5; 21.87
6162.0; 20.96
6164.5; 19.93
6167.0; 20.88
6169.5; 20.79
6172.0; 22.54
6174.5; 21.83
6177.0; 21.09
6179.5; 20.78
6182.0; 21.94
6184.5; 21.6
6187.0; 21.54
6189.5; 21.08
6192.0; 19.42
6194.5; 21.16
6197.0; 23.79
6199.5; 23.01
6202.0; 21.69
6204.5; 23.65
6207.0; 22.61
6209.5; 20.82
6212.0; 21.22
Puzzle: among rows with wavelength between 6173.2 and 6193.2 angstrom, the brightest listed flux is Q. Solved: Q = 21.94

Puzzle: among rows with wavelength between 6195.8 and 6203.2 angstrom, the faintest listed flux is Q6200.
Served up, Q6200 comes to 21.69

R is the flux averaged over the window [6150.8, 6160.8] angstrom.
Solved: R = 22.3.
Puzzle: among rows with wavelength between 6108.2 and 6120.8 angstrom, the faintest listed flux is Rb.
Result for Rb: 22.39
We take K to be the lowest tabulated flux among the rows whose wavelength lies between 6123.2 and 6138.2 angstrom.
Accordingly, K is 21.77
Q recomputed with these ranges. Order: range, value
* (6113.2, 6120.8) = 23.48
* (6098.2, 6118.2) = 26.21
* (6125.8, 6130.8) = 22.8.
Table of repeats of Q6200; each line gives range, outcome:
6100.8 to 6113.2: 22.13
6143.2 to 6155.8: 21.65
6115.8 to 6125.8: 21.4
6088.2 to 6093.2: 22.31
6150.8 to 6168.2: 19.93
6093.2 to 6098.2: 22.1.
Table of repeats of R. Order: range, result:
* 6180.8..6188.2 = 21.7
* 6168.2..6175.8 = 21.7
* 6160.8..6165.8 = 20.4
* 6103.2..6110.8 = 22.7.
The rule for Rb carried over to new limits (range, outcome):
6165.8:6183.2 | 20.78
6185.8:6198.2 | 19.42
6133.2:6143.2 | 21.36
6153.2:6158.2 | 22.64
